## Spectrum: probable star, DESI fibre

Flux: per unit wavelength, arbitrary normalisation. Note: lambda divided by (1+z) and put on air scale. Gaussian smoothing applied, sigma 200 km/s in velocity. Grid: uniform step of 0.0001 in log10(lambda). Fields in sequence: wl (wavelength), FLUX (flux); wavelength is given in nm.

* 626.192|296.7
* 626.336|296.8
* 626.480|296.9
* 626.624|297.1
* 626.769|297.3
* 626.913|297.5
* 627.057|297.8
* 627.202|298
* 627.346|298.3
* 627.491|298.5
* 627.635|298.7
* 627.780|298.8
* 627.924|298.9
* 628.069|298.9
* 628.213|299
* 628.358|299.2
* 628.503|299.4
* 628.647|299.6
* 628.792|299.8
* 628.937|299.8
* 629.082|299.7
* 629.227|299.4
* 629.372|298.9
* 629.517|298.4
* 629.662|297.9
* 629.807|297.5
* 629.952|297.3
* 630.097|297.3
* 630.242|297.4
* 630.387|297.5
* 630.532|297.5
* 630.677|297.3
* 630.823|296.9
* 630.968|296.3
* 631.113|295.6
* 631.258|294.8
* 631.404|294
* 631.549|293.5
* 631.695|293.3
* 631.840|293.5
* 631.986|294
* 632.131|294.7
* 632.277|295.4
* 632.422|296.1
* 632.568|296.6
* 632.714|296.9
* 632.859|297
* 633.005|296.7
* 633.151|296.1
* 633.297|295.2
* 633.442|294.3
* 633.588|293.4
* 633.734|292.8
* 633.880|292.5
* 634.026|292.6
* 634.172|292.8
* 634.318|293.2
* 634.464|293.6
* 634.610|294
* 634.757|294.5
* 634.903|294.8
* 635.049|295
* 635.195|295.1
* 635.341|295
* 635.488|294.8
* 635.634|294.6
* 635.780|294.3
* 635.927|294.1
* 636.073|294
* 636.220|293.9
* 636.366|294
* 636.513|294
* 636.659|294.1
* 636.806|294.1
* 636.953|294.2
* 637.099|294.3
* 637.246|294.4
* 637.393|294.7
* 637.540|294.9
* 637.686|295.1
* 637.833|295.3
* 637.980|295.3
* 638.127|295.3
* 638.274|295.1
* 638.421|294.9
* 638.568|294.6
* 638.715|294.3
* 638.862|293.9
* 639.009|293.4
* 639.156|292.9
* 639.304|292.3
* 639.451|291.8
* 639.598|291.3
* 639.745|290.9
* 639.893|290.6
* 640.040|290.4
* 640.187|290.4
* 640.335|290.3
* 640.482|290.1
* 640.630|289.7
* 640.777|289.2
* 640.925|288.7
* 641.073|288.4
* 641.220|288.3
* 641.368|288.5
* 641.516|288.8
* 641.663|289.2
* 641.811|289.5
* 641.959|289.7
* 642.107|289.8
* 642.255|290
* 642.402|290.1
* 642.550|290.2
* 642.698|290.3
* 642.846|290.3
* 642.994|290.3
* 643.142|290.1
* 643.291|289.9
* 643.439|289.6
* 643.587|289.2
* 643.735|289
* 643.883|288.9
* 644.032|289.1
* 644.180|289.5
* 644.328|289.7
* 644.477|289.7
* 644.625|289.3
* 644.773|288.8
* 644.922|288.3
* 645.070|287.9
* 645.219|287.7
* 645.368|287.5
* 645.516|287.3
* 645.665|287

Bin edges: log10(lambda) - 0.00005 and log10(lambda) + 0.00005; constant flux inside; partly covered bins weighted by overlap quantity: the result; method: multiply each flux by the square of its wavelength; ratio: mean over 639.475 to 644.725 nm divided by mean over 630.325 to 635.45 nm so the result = 1.0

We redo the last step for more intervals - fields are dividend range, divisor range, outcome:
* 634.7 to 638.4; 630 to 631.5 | 1.01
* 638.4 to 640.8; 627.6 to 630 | 1.01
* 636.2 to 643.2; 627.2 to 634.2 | 1.01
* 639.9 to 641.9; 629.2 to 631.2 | 1.01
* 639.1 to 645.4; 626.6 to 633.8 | 1.01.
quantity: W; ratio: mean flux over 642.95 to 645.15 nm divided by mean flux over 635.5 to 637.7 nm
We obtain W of 0.98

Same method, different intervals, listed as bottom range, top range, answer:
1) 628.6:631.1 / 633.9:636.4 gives 0.99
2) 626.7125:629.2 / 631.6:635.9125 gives 0.99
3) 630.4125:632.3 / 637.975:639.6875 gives 1.00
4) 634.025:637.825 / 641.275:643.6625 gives 0.98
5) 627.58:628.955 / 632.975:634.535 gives 0.98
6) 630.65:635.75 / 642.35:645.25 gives 0.98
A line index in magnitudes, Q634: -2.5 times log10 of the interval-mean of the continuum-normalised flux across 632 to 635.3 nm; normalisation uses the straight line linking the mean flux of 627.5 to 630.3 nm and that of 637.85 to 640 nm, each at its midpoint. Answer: 0.01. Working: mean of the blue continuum 299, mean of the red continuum 293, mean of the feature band 295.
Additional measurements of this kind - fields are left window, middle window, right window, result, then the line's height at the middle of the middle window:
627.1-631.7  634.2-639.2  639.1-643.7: -0.01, 293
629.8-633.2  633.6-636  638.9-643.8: 0.00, 294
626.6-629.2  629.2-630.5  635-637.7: 0.00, 298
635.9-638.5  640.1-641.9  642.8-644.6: 0.01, 292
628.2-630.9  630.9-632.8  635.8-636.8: 0.01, 297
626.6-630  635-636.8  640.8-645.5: 0.00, 294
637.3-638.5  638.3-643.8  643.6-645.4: 0.01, 292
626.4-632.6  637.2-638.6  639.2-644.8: -0.01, 292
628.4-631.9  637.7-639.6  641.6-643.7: -0.01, 292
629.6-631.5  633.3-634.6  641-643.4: 0.00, 295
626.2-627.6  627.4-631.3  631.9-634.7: -0.01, 296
